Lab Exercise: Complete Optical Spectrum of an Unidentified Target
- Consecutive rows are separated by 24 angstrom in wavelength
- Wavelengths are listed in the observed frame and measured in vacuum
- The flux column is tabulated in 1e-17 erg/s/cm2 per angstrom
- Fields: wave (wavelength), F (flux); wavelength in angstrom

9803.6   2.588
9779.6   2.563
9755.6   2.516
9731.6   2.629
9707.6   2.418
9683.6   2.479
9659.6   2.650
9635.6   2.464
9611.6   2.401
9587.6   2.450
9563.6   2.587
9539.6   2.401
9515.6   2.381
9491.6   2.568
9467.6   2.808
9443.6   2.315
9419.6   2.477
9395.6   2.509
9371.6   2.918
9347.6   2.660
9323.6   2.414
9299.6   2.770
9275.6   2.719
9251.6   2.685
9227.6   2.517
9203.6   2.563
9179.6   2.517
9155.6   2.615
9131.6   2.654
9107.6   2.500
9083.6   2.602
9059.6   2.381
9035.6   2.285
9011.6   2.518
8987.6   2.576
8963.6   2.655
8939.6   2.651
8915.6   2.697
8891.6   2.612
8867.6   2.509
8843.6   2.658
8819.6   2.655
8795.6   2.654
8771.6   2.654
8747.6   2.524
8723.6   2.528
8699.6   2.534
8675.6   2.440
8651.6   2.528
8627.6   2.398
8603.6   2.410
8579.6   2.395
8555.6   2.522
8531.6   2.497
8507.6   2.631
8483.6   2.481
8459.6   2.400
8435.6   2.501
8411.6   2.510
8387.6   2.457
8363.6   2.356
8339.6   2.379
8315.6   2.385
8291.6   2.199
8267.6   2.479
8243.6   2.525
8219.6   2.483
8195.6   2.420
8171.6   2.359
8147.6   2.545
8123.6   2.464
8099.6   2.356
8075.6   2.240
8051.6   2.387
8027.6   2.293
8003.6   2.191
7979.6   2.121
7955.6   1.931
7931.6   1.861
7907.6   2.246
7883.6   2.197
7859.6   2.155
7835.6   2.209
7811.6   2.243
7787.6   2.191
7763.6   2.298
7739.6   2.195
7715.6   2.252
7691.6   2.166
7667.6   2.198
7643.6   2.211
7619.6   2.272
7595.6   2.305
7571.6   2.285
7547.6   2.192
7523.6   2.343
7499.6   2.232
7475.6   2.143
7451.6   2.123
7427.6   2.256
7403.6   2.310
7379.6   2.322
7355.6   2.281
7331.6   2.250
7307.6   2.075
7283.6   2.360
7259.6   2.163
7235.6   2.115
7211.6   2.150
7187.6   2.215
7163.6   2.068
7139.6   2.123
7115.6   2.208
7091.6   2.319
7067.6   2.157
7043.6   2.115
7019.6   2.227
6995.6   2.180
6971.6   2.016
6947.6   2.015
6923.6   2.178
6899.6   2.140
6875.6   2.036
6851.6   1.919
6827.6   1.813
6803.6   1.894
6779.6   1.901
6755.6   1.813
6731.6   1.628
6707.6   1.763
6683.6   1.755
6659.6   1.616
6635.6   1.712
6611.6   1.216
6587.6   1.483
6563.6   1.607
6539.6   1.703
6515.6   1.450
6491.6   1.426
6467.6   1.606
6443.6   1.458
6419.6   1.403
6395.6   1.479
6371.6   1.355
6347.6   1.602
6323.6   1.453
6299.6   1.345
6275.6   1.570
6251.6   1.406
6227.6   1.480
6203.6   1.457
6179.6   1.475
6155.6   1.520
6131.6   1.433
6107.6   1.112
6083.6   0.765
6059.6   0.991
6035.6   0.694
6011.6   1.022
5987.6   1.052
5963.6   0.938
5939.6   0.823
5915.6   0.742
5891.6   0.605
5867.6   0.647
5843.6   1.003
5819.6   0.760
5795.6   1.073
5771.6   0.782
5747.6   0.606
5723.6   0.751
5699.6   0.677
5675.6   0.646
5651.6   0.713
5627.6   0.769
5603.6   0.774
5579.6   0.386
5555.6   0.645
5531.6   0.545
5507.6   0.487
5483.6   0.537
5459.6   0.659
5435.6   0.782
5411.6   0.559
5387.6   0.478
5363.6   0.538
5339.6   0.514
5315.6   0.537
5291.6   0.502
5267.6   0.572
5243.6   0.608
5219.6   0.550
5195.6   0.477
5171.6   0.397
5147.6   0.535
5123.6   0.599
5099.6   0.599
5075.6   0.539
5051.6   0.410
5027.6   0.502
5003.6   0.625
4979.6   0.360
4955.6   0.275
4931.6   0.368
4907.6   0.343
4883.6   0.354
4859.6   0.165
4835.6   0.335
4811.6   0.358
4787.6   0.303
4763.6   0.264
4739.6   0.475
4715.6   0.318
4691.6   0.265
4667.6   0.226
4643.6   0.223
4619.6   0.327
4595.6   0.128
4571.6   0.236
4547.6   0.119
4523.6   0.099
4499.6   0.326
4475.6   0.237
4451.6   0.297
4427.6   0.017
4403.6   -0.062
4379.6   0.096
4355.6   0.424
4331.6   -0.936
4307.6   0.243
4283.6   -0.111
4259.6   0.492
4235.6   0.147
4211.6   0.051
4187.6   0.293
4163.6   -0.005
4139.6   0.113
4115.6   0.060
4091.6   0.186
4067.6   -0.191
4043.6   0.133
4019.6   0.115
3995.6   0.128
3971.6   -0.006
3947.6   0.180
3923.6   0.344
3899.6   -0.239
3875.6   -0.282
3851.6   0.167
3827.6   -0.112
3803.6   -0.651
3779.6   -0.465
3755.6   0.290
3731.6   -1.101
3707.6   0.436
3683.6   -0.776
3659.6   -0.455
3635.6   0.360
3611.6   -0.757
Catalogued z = 0.534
